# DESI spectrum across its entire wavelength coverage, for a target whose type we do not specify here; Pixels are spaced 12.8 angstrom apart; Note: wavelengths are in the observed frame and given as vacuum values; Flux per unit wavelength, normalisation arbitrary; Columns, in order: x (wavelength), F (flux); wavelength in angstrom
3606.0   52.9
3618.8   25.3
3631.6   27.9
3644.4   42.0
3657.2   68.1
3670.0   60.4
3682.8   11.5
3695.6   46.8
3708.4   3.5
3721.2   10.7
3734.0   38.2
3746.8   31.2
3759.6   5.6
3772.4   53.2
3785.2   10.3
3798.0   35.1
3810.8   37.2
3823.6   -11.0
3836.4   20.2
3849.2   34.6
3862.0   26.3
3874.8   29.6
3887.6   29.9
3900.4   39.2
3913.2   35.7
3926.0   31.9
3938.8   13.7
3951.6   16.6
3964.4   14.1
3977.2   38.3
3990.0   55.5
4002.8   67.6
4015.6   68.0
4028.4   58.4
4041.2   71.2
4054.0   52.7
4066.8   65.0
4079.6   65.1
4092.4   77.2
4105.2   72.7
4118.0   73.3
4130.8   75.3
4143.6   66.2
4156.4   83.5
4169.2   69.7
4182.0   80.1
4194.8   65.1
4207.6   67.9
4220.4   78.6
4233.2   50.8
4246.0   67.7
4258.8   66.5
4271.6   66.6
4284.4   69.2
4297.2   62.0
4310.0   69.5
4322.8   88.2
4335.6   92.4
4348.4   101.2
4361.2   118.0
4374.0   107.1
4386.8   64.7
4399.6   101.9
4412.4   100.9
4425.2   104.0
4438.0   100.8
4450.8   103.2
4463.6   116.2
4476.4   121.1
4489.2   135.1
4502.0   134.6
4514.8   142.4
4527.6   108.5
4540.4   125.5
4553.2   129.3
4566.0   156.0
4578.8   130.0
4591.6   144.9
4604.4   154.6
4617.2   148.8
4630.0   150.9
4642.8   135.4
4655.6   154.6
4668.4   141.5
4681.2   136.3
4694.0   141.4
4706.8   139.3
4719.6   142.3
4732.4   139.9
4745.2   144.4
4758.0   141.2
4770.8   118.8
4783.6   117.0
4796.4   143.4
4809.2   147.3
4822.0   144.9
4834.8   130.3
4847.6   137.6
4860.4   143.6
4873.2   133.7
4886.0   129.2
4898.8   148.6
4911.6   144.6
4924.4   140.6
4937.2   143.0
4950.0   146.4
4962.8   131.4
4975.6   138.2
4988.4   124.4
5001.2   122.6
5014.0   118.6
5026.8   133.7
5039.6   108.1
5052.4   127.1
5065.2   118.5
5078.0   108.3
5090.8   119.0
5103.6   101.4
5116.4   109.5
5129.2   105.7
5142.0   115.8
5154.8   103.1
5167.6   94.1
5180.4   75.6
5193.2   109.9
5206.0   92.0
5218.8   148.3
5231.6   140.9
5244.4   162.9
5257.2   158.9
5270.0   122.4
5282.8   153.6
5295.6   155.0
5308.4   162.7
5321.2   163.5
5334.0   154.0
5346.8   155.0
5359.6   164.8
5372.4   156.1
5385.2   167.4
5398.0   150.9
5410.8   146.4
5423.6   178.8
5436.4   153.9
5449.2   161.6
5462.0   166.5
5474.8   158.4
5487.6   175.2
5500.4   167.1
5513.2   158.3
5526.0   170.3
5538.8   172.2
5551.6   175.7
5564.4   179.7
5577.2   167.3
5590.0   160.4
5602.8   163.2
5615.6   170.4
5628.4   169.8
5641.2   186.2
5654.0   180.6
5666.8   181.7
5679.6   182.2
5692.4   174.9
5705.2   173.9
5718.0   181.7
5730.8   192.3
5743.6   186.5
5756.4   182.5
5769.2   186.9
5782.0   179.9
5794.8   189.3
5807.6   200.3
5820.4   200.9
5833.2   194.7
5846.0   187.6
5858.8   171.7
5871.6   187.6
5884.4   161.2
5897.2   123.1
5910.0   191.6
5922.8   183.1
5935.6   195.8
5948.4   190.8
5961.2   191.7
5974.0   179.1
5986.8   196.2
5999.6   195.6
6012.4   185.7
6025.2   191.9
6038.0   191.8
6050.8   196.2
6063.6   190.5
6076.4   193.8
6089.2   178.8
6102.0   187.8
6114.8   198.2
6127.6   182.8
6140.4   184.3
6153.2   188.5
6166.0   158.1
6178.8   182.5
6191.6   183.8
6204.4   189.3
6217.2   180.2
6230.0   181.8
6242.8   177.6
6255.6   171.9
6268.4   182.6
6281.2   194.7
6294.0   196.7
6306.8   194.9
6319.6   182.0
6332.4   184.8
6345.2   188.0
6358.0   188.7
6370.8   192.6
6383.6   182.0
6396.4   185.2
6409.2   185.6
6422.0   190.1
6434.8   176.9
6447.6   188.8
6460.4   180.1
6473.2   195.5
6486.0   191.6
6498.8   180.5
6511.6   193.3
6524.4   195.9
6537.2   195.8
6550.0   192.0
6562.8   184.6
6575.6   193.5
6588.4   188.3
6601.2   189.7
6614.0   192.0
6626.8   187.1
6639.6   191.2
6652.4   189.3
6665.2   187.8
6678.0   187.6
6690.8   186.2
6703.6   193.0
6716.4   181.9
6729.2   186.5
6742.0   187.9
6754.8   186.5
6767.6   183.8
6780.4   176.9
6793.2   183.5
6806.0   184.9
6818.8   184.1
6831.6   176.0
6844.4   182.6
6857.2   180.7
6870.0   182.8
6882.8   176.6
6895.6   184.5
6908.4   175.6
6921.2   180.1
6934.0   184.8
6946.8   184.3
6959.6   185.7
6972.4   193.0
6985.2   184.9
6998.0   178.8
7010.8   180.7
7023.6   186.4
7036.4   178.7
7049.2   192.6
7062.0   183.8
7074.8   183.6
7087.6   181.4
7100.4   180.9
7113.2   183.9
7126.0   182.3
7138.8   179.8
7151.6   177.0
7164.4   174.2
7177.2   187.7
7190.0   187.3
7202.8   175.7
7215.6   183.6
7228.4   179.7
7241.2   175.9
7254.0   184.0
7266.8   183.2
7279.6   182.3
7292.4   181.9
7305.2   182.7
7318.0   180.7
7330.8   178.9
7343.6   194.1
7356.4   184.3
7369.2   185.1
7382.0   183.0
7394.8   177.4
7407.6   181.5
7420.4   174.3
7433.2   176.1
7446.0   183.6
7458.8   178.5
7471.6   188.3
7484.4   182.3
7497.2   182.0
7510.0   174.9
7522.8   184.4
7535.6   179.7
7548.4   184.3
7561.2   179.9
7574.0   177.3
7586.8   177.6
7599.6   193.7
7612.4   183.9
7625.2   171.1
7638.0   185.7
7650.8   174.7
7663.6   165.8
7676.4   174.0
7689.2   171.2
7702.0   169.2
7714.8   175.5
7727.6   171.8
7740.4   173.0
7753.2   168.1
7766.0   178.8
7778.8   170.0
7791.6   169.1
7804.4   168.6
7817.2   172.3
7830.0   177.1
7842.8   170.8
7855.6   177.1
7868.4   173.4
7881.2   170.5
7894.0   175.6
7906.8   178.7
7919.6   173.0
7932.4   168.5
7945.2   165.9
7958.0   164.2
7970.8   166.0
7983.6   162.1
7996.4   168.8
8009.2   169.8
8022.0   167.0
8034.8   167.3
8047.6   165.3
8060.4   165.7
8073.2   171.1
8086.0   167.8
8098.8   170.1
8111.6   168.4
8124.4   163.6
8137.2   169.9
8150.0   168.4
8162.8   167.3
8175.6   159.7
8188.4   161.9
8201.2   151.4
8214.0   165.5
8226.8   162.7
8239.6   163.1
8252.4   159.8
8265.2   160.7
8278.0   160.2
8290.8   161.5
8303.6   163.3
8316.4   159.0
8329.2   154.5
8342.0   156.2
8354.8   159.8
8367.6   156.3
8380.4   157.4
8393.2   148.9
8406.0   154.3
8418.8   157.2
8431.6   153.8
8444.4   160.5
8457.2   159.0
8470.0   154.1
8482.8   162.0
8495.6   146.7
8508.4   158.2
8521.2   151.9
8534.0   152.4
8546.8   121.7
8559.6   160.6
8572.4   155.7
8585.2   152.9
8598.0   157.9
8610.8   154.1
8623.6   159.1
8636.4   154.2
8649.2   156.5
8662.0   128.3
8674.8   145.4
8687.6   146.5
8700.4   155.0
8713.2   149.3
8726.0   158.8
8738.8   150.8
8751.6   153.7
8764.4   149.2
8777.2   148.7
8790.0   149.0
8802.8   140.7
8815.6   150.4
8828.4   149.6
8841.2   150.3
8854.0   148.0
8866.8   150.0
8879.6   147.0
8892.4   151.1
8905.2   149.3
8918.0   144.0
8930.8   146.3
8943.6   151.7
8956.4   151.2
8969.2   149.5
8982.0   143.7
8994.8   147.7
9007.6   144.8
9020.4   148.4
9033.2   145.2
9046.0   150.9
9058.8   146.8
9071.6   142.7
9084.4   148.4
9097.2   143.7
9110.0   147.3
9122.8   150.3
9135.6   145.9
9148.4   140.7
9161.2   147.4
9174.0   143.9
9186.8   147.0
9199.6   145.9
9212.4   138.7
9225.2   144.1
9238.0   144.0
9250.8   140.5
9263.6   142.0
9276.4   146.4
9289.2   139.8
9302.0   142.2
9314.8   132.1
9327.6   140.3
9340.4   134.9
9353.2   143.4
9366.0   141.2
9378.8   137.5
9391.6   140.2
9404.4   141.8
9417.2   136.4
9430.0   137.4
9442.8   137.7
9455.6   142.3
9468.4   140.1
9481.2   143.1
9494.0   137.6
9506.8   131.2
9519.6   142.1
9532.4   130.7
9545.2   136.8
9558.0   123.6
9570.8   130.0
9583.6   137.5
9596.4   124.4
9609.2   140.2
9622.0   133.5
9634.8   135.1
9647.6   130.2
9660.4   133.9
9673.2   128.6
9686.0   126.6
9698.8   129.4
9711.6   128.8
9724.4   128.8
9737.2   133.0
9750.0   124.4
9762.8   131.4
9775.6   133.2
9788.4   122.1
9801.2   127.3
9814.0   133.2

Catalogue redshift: 0.000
